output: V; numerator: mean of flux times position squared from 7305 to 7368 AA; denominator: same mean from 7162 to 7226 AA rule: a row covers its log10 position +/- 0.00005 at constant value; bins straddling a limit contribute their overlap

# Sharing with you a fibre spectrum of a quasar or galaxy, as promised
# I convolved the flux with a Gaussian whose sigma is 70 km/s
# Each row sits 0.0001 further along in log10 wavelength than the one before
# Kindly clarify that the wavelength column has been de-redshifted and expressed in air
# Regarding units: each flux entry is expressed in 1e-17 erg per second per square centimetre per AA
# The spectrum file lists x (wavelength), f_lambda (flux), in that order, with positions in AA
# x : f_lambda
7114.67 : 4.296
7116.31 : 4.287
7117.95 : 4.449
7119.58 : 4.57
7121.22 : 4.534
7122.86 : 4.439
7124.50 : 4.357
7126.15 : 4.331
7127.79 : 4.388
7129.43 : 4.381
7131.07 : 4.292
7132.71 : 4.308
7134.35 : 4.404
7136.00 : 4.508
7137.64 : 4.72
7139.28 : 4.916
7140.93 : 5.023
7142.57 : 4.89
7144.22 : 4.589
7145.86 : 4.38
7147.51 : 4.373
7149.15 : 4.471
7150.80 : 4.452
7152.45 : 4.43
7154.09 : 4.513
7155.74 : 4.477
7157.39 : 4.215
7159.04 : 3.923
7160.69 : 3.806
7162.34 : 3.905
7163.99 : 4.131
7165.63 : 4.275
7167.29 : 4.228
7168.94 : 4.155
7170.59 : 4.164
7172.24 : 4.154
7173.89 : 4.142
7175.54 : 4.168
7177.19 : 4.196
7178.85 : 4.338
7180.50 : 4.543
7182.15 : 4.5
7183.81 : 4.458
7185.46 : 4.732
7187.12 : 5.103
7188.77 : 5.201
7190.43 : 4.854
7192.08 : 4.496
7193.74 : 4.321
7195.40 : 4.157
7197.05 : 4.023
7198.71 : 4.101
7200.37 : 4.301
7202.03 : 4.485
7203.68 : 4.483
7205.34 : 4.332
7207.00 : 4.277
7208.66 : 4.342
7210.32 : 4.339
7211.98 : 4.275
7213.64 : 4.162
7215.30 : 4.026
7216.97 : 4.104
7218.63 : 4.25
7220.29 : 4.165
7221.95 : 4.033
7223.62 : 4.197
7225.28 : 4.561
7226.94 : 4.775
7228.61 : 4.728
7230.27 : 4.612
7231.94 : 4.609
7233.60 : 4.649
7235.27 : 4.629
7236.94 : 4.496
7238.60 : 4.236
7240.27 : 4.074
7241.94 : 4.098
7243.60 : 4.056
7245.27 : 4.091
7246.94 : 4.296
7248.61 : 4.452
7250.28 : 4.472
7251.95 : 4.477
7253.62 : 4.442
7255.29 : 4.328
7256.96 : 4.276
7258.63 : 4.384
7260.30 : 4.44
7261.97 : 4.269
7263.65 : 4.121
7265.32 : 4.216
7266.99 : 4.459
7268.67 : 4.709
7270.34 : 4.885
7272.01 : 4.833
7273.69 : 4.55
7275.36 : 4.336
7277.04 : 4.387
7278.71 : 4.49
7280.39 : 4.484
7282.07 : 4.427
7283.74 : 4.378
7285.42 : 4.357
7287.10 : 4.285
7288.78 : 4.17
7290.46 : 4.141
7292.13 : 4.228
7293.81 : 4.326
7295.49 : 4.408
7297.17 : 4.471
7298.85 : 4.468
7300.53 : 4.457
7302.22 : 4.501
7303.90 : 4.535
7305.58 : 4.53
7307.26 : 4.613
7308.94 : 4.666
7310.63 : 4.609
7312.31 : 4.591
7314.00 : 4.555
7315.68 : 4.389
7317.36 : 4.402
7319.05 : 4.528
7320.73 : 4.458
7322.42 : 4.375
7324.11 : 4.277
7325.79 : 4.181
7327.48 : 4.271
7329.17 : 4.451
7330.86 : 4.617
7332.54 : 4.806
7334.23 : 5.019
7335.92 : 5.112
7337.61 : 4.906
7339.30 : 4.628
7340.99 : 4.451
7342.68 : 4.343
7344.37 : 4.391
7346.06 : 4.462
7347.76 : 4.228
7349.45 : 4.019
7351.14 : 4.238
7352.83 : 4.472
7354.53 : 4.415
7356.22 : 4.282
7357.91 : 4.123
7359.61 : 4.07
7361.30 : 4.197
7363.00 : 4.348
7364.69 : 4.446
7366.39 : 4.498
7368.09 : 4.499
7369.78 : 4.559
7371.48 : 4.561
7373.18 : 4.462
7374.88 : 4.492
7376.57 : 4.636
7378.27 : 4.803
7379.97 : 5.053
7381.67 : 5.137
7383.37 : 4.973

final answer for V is 1.07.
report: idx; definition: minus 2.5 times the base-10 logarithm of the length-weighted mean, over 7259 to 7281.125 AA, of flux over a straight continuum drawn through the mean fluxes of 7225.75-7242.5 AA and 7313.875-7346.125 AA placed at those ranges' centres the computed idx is 0.01 mag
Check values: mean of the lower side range 4.5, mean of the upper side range 4.53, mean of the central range 4.47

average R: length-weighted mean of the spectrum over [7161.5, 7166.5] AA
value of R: 4.1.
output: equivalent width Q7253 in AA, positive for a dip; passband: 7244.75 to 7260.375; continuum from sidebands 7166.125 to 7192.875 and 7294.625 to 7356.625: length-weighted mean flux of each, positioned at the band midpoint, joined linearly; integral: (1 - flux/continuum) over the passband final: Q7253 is 0.4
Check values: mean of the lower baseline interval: 4.46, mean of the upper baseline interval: 4.49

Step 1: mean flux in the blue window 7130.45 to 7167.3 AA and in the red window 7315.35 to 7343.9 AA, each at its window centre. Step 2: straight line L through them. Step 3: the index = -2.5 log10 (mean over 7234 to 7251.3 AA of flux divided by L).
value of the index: 0.044 mag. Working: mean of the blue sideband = 4.4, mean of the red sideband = 4.54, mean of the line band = 4.3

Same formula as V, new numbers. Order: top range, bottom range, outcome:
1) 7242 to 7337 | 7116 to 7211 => 1.05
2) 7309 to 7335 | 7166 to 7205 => 1.06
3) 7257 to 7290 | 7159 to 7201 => 1.05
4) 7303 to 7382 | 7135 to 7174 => 1.08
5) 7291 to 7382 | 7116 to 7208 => 1.07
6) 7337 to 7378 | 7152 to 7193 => 1.06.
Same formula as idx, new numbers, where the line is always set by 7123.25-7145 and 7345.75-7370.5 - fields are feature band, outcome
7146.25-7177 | 0.07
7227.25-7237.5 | -0.04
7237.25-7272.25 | 0.02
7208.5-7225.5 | 0.06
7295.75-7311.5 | -0.04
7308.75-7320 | -0.04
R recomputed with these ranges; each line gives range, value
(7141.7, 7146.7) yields 4.62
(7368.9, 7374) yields 4.53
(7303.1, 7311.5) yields 4.59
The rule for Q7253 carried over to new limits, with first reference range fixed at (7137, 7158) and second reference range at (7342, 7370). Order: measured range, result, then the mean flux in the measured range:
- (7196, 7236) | 1.26 AA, 4.35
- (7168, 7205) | 0.96 AA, 4.41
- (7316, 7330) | -0.02 AA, 4.37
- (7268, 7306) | -0.35 AA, 4.45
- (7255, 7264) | 0.26 AA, 4.31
